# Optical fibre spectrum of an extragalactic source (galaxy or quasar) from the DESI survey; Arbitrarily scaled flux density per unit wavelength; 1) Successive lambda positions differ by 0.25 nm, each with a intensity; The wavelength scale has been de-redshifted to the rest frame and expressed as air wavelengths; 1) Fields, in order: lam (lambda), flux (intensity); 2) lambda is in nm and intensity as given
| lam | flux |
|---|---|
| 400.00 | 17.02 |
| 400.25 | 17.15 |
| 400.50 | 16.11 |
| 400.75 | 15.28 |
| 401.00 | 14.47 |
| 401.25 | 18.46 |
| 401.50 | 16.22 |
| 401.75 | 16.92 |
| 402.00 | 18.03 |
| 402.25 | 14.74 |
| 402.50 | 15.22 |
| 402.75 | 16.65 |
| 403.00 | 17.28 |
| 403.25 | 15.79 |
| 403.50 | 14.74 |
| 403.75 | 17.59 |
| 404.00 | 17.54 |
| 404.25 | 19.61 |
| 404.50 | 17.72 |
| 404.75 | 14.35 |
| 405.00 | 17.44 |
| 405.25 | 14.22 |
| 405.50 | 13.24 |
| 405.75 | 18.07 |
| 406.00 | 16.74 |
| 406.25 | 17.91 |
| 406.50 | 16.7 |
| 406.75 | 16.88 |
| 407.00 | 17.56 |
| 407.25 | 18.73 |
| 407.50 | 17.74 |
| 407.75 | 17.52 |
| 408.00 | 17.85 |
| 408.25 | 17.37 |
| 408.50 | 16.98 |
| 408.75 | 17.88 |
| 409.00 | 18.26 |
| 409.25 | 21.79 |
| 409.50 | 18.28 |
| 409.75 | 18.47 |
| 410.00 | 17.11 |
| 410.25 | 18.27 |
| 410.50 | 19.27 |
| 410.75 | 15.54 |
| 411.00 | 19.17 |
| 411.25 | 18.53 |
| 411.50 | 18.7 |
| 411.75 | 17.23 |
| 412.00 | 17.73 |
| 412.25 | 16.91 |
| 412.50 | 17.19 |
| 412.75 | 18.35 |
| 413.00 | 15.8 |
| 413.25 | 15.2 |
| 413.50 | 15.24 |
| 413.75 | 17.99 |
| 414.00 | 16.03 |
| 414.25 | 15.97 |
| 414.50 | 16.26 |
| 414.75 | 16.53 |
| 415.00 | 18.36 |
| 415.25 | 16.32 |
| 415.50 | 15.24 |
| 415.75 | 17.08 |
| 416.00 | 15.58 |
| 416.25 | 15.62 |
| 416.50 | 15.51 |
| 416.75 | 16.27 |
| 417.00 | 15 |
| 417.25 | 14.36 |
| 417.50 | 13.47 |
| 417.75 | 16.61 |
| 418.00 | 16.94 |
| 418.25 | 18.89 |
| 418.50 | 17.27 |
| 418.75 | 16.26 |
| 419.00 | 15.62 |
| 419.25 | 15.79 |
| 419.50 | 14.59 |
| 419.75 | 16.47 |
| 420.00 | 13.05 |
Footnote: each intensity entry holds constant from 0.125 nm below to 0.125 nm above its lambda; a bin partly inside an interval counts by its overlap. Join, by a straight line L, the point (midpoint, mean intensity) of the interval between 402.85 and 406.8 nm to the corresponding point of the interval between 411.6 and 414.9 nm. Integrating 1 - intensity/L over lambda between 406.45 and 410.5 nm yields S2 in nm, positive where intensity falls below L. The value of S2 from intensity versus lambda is -0.34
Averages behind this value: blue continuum 16.6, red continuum 16.7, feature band 18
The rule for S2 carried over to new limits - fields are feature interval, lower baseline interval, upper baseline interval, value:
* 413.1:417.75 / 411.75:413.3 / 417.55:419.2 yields 0.26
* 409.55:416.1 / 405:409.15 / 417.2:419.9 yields -0.20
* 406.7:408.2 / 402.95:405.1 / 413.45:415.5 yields -0.09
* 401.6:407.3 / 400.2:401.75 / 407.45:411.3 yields 0.13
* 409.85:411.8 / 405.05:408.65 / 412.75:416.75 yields -0.16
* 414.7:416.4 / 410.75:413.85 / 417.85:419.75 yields 0.05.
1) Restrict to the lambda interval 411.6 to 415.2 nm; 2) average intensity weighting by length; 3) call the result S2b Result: 16.8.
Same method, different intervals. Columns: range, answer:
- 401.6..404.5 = 16.8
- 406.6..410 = 18.1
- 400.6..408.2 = 16.7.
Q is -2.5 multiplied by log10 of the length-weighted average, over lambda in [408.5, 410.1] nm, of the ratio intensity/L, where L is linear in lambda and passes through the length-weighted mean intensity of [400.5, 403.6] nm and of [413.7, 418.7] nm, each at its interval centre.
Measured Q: -0.15 mag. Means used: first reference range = 16.2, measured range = 18.5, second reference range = 16.2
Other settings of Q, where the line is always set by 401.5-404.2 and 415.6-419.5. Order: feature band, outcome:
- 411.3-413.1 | -0.08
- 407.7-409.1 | -0.08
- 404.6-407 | 0.01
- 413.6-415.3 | -0.05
